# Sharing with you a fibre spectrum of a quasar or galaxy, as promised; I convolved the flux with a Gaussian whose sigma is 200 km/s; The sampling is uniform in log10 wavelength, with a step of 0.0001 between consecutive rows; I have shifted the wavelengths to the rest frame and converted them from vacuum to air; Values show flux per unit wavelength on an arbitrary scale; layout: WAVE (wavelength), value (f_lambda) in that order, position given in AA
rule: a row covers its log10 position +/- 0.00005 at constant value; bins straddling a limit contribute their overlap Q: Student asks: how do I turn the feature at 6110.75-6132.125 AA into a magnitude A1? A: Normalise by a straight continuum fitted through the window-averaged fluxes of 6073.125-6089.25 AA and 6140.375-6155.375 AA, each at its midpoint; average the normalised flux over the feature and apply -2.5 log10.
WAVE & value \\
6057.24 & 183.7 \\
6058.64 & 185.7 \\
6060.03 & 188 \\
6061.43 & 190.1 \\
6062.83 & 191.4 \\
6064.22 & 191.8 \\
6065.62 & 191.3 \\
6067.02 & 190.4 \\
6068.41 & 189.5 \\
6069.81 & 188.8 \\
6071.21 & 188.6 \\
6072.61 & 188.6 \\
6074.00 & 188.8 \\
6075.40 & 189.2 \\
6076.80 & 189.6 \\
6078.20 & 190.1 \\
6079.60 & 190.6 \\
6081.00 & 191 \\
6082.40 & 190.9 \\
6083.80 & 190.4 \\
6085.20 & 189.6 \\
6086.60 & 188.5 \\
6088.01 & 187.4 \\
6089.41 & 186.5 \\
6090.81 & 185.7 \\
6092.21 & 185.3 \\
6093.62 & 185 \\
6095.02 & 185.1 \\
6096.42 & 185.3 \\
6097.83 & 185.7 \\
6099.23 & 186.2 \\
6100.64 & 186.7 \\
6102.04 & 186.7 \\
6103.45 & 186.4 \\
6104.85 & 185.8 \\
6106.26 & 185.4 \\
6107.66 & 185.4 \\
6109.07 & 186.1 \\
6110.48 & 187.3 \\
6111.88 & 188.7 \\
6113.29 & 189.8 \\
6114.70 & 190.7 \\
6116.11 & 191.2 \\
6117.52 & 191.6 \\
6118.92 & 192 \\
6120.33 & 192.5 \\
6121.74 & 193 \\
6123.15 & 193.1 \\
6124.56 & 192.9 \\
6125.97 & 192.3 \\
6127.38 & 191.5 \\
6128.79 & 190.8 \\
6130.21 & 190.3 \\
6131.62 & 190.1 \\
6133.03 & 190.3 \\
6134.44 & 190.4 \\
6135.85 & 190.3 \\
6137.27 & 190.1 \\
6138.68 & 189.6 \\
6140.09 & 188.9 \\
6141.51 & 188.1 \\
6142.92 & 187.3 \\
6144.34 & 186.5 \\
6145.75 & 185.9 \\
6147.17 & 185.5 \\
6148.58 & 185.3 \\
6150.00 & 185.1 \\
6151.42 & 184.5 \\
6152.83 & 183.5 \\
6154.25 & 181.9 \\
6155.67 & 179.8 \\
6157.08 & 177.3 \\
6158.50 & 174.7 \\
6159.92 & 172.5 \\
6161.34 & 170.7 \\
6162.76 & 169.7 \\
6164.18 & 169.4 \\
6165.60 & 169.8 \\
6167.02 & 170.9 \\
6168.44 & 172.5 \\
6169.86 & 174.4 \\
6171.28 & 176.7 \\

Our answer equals -0.03 mag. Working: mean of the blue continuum 190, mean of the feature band 191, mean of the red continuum 185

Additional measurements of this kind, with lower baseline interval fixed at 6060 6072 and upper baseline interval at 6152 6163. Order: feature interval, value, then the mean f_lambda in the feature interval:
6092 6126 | -0.03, 188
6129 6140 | -0.06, 190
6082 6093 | -0.01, 188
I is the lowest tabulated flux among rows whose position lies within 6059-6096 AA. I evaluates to 185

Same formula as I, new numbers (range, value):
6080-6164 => 169.7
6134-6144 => 187.3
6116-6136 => 190.1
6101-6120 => 185.4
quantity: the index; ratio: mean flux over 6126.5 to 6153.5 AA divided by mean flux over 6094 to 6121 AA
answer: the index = 1.00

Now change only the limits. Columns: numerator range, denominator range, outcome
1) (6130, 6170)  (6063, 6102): 0.97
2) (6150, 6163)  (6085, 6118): 0.95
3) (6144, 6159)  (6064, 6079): 0.96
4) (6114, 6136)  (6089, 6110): 1.03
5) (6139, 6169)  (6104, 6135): 0.95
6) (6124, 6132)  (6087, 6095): 1.03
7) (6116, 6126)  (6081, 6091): 1.02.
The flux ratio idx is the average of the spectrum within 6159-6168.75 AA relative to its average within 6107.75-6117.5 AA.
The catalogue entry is 0.90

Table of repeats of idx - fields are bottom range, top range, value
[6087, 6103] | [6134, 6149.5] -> 1.01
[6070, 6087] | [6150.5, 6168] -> 0.92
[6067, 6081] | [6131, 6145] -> 1.00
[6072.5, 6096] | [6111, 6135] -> 1.02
